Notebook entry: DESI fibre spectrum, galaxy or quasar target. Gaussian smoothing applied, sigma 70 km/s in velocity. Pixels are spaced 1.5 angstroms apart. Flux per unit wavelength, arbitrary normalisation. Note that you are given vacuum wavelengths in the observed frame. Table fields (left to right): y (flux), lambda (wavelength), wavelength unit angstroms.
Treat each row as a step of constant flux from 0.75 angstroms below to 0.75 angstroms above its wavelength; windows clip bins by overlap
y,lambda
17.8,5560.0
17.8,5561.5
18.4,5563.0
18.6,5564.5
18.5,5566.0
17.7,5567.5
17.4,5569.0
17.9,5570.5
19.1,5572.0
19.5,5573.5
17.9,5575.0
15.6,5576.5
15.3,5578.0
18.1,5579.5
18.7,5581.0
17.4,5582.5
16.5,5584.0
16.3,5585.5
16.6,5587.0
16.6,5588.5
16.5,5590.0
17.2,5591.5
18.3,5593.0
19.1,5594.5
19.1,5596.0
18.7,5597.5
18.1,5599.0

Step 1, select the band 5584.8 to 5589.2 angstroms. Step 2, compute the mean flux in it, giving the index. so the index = 16.5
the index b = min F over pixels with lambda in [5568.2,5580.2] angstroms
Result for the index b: 15.3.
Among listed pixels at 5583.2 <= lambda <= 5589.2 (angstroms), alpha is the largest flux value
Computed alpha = 16.6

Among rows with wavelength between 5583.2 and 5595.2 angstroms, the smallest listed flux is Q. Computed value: 16.3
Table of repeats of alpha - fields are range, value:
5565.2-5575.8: 19.5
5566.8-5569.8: 17.7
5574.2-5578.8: 17.9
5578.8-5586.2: 18.7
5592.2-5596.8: 19.1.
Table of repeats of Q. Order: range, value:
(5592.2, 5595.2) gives 18.3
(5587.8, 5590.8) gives 16.5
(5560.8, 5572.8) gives 17.4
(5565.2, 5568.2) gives 17.7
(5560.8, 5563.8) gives 17.8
